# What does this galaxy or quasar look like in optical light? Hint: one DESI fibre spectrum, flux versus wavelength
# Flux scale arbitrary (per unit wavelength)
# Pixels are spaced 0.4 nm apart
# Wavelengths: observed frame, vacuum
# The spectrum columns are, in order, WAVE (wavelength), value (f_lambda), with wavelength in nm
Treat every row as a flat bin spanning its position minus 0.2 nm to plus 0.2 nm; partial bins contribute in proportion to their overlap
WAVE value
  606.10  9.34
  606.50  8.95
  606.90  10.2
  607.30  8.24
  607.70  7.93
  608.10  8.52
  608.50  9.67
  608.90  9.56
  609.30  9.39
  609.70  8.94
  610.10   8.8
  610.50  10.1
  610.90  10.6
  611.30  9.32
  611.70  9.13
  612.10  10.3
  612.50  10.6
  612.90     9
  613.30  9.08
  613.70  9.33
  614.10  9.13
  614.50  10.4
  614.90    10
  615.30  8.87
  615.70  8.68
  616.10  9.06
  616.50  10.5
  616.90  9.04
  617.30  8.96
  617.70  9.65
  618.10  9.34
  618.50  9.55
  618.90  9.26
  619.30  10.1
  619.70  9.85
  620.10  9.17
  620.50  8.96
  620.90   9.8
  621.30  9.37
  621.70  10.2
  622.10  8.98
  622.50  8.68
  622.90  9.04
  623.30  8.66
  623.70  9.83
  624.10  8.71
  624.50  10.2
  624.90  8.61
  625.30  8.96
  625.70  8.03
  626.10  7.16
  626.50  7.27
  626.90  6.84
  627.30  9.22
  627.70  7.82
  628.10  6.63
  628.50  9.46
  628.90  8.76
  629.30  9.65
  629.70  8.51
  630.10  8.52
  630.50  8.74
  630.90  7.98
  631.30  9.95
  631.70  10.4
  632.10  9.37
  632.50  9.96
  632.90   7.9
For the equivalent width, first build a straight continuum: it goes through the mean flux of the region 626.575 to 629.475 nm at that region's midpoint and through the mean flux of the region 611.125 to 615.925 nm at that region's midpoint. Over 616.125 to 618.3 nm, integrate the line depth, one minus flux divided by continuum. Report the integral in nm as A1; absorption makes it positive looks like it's -0.067 nm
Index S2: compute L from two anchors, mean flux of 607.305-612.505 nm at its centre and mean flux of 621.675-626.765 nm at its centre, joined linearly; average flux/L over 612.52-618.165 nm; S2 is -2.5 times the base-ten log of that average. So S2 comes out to -0.03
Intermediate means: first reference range 9.36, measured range 9.4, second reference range 8.72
